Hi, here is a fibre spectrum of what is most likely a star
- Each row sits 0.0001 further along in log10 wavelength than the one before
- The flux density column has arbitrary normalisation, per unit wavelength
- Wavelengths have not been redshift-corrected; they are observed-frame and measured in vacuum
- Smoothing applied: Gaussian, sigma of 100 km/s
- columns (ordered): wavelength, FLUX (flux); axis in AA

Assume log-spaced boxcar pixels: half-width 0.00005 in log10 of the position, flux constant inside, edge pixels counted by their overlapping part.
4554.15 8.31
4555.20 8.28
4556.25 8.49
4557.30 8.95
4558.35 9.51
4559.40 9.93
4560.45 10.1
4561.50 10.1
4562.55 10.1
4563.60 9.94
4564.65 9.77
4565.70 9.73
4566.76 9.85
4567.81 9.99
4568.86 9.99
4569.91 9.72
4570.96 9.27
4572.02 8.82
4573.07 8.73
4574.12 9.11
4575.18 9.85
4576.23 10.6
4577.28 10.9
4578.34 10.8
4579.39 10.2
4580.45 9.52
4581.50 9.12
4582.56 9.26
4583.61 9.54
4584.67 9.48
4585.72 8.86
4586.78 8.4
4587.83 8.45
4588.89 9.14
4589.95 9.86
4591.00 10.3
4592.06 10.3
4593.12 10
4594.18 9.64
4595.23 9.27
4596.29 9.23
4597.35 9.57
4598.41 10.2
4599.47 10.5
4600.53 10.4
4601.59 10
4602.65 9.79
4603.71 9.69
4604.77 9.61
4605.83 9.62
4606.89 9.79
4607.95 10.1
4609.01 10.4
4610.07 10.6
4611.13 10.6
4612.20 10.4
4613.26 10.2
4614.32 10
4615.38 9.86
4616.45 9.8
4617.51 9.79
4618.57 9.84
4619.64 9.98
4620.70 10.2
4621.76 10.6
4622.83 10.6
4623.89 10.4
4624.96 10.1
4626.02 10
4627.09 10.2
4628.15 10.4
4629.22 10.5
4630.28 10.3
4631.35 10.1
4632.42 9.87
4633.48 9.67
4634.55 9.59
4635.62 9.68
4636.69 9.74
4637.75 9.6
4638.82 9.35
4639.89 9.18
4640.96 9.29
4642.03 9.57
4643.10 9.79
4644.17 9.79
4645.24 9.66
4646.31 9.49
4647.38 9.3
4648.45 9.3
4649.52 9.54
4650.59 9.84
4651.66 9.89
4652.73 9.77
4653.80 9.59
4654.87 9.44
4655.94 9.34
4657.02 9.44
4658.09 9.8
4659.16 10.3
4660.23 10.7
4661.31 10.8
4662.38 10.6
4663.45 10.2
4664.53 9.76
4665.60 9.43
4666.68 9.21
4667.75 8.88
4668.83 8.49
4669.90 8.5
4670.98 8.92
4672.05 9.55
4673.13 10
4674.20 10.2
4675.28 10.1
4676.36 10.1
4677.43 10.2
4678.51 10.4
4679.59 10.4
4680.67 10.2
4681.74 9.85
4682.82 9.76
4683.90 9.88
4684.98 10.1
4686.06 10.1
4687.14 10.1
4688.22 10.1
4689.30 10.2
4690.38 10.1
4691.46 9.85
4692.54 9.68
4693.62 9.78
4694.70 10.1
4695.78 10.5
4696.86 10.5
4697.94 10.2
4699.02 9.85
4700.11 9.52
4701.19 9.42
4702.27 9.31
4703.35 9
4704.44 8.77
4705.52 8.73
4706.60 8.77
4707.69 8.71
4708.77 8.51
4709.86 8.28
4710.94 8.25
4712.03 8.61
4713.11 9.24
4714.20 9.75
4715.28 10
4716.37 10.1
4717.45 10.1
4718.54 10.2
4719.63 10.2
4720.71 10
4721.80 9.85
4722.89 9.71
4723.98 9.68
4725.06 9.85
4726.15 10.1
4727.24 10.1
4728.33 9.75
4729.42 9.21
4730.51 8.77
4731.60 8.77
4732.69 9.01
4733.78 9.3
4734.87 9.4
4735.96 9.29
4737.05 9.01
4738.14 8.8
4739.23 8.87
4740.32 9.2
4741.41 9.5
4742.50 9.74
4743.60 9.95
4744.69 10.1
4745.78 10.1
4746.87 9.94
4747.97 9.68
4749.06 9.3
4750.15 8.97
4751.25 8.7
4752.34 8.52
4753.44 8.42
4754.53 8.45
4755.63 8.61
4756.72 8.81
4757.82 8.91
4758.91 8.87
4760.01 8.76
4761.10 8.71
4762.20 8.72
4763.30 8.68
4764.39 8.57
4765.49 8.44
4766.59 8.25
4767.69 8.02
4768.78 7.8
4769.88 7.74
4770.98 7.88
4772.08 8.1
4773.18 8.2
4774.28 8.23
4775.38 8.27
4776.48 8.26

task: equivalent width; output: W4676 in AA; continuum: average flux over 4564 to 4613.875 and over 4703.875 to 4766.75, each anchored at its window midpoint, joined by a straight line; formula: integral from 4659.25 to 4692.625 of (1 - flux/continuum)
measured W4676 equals -1.6 AA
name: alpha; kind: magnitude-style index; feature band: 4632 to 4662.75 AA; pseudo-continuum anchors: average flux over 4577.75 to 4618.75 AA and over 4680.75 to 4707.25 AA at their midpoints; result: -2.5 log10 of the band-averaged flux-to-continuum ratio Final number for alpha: 0.01 mag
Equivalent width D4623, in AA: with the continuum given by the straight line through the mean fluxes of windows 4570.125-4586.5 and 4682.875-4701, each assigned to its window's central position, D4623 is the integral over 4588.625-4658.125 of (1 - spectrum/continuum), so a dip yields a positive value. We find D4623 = -0.8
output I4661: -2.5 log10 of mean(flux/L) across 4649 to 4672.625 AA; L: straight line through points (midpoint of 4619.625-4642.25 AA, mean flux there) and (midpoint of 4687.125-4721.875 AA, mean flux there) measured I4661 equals 0.02 mag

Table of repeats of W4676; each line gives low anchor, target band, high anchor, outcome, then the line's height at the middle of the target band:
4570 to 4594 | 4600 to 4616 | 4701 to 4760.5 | -0.93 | 9.52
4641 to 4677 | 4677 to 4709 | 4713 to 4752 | -0.47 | 9.62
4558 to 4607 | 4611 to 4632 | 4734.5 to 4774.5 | -1.47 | 9.52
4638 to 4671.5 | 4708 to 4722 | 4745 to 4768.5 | -0.47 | 9.14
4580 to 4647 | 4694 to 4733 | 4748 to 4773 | -2.38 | 8.94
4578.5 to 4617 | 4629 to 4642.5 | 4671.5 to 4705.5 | 0.17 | 9.84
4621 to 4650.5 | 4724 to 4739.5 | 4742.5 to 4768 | -0.32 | 9.13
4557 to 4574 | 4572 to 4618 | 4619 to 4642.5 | -0.02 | 9.79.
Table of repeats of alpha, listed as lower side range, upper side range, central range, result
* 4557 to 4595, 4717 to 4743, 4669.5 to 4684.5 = -0.03 mag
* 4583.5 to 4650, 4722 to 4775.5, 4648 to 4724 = -0.04 mag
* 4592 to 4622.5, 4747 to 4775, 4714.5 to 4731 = -0.11 mag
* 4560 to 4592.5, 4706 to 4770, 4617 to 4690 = -0.05 mag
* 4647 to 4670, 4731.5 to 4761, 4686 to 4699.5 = -0.07 mag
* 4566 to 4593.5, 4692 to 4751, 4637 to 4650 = 0.01 mag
